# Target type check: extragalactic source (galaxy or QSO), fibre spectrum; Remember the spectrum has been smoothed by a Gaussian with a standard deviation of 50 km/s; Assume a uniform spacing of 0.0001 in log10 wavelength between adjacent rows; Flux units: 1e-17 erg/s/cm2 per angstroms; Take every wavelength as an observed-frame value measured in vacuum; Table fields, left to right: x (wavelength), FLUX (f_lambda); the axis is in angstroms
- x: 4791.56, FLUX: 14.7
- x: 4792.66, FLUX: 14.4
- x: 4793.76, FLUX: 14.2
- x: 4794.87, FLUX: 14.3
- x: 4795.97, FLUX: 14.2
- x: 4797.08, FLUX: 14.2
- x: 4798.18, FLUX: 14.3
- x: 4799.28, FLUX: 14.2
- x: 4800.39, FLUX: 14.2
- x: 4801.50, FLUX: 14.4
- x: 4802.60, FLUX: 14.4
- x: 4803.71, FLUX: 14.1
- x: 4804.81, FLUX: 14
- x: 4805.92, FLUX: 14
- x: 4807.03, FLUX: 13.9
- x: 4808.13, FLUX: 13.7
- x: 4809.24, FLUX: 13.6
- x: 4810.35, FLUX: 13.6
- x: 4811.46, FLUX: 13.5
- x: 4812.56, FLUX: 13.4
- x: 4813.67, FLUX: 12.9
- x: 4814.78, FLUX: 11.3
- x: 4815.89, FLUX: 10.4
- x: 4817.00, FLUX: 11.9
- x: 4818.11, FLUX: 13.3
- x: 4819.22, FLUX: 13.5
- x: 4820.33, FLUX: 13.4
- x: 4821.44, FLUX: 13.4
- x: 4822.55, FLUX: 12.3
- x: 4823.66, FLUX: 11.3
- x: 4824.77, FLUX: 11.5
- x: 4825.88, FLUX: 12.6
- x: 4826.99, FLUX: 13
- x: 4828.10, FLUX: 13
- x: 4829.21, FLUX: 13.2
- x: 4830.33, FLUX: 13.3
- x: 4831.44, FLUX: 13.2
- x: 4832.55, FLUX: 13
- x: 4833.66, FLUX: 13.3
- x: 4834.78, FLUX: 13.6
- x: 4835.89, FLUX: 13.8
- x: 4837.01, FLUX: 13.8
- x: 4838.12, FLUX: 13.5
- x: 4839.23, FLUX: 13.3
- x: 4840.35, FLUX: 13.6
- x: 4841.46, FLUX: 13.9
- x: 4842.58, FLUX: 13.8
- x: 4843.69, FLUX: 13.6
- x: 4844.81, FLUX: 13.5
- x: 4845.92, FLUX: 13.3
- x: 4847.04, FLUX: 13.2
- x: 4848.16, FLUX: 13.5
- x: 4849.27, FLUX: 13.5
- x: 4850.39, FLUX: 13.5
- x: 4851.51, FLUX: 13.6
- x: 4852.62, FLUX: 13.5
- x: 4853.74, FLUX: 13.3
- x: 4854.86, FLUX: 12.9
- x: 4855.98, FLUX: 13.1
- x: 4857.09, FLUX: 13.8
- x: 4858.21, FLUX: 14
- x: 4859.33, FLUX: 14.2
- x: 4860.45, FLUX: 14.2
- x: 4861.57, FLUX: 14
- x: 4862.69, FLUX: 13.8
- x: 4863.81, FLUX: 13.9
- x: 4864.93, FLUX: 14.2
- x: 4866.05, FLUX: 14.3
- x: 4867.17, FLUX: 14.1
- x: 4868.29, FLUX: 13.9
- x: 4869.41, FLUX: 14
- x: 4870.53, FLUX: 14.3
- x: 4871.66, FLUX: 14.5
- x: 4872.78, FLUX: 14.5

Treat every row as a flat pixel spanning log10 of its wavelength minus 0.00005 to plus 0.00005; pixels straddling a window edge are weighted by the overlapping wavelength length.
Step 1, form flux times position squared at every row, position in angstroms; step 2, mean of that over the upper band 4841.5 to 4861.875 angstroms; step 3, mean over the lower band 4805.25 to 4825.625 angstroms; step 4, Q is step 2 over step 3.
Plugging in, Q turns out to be 1.08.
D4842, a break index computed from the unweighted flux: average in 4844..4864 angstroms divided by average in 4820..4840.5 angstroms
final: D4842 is 1.04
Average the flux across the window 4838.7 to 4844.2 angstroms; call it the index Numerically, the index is 13.6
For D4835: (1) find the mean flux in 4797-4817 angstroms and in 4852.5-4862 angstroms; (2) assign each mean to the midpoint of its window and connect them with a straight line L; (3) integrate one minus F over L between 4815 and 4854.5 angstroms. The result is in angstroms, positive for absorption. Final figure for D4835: 1.40 angstroms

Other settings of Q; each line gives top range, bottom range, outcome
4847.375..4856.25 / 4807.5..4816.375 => 1.06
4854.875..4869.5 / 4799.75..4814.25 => 1.03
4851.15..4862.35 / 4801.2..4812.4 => 1.00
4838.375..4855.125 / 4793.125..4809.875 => 0.97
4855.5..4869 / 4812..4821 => 1.14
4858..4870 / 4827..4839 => 1.07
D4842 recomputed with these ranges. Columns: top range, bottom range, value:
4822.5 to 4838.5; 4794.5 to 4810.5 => 0.92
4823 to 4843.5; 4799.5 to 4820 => 0.99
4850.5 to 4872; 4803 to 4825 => 1.07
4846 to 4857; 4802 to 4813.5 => 0.97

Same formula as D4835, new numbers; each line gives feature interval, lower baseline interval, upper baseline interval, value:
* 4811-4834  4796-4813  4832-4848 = 1.8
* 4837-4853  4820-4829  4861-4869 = -0.3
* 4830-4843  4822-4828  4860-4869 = -0.8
